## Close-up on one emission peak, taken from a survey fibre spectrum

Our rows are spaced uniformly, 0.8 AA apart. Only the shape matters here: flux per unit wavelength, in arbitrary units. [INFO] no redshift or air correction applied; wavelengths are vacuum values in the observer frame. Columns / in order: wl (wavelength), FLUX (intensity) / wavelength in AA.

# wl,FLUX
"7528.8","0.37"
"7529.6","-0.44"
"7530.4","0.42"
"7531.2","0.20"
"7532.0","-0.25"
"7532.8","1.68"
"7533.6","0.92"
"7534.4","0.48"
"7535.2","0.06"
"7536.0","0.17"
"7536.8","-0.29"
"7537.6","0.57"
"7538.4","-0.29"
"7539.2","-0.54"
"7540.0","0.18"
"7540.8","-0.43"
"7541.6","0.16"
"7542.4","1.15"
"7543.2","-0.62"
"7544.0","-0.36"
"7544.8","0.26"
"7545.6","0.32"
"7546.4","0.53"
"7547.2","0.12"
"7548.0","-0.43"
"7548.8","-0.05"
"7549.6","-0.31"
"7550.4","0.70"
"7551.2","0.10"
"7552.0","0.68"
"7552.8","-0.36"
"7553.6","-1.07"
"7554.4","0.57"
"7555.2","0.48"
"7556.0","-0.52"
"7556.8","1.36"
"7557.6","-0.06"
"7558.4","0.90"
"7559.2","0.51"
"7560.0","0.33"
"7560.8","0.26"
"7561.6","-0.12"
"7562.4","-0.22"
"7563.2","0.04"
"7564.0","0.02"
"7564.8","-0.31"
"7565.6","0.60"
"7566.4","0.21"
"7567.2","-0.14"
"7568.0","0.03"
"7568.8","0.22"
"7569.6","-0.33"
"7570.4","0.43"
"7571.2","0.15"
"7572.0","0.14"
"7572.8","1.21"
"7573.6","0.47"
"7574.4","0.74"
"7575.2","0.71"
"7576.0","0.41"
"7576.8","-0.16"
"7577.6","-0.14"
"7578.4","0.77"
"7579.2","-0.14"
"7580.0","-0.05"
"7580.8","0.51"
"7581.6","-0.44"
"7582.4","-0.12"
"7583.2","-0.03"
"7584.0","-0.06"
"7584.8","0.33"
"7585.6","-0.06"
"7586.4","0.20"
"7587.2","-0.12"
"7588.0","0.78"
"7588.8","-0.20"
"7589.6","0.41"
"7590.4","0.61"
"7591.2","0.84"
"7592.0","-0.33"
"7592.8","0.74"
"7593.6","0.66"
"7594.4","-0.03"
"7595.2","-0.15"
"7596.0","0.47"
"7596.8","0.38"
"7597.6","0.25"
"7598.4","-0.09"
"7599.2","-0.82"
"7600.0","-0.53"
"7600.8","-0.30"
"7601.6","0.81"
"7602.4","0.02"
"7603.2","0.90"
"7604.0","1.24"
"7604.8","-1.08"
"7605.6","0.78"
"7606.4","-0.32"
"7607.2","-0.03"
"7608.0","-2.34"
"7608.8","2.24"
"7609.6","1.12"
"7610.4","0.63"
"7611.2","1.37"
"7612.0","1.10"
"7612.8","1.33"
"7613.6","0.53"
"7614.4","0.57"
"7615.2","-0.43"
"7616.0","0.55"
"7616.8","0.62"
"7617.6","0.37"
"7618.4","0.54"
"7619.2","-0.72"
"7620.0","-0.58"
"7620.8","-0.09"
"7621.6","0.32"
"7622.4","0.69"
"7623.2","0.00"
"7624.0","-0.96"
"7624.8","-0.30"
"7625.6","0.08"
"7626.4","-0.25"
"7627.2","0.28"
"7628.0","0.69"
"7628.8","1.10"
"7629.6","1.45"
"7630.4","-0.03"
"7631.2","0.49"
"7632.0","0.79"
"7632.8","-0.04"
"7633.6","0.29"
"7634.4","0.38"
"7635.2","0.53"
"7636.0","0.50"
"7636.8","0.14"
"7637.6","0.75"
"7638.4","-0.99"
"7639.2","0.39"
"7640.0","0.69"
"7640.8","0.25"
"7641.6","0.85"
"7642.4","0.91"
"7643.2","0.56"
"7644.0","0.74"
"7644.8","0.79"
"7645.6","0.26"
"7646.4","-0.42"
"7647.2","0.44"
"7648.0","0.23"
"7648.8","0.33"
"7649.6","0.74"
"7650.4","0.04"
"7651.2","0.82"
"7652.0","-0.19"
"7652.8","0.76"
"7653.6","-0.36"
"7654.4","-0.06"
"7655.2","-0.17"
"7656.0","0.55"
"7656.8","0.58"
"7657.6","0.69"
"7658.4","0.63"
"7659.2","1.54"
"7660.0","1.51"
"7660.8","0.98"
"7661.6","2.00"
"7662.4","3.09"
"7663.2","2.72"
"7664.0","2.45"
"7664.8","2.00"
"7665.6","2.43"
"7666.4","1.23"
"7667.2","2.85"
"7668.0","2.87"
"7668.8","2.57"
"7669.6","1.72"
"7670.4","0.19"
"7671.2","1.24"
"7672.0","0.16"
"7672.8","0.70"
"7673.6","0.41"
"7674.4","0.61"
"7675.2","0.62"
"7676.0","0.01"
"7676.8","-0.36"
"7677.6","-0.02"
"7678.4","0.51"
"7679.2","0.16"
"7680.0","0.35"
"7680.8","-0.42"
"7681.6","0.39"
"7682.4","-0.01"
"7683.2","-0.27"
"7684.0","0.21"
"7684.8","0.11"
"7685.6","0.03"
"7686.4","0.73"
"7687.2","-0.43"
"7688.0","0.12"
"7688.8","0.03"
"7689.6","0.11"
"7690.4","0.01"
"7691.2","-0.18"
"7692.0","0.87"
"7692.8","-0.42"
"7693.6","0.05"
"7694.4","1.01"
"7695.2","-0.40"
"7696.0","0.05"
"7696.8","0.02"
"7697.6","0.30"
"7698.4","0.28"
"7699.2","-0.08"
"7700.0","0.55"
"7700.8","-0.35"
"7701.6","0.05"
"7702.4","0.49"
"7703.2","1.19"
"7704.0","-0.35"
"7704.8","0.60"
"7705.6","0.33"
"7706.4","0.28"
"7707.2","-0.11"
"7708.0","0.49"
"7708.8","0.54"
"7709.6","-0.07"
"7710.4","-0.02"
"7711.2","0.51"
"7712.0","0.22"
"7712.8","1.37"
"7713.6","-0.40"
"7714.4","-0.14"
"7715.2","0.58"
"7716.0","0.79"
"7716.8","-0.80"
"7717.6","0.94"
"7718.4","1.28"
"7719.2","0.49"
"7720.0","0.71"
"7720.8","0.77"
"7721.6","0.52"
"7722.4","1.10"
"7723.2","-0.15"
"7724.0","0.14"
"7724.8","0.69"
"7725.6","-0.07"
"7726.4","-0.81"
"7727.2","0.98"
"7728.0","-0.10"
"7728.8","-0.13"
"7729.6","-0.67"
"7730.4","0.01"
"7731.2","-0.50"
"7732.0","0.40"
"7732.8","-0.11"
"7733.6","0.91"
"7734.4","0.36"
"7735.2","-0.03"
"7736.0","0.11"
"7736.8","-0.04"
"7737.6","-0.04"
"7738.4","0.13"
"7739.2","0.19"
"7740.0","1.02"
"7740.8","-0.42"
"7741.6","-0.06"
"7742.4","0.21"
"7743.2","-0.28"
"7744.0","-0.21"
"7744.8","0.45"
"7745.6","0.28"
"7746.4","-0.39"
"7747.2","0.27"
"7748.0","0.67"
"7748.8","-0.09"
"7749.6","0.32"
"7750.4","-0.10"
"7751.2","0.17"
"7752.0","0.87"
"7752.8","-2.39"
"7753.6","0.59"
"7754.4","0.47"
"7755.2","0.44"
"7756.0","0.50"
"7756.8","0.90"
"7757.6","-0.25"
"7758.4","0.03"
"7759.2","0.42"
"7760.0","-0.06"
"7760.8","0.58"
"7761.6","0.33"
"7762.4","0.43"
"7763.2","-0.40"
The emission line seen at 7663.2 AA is [O II]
